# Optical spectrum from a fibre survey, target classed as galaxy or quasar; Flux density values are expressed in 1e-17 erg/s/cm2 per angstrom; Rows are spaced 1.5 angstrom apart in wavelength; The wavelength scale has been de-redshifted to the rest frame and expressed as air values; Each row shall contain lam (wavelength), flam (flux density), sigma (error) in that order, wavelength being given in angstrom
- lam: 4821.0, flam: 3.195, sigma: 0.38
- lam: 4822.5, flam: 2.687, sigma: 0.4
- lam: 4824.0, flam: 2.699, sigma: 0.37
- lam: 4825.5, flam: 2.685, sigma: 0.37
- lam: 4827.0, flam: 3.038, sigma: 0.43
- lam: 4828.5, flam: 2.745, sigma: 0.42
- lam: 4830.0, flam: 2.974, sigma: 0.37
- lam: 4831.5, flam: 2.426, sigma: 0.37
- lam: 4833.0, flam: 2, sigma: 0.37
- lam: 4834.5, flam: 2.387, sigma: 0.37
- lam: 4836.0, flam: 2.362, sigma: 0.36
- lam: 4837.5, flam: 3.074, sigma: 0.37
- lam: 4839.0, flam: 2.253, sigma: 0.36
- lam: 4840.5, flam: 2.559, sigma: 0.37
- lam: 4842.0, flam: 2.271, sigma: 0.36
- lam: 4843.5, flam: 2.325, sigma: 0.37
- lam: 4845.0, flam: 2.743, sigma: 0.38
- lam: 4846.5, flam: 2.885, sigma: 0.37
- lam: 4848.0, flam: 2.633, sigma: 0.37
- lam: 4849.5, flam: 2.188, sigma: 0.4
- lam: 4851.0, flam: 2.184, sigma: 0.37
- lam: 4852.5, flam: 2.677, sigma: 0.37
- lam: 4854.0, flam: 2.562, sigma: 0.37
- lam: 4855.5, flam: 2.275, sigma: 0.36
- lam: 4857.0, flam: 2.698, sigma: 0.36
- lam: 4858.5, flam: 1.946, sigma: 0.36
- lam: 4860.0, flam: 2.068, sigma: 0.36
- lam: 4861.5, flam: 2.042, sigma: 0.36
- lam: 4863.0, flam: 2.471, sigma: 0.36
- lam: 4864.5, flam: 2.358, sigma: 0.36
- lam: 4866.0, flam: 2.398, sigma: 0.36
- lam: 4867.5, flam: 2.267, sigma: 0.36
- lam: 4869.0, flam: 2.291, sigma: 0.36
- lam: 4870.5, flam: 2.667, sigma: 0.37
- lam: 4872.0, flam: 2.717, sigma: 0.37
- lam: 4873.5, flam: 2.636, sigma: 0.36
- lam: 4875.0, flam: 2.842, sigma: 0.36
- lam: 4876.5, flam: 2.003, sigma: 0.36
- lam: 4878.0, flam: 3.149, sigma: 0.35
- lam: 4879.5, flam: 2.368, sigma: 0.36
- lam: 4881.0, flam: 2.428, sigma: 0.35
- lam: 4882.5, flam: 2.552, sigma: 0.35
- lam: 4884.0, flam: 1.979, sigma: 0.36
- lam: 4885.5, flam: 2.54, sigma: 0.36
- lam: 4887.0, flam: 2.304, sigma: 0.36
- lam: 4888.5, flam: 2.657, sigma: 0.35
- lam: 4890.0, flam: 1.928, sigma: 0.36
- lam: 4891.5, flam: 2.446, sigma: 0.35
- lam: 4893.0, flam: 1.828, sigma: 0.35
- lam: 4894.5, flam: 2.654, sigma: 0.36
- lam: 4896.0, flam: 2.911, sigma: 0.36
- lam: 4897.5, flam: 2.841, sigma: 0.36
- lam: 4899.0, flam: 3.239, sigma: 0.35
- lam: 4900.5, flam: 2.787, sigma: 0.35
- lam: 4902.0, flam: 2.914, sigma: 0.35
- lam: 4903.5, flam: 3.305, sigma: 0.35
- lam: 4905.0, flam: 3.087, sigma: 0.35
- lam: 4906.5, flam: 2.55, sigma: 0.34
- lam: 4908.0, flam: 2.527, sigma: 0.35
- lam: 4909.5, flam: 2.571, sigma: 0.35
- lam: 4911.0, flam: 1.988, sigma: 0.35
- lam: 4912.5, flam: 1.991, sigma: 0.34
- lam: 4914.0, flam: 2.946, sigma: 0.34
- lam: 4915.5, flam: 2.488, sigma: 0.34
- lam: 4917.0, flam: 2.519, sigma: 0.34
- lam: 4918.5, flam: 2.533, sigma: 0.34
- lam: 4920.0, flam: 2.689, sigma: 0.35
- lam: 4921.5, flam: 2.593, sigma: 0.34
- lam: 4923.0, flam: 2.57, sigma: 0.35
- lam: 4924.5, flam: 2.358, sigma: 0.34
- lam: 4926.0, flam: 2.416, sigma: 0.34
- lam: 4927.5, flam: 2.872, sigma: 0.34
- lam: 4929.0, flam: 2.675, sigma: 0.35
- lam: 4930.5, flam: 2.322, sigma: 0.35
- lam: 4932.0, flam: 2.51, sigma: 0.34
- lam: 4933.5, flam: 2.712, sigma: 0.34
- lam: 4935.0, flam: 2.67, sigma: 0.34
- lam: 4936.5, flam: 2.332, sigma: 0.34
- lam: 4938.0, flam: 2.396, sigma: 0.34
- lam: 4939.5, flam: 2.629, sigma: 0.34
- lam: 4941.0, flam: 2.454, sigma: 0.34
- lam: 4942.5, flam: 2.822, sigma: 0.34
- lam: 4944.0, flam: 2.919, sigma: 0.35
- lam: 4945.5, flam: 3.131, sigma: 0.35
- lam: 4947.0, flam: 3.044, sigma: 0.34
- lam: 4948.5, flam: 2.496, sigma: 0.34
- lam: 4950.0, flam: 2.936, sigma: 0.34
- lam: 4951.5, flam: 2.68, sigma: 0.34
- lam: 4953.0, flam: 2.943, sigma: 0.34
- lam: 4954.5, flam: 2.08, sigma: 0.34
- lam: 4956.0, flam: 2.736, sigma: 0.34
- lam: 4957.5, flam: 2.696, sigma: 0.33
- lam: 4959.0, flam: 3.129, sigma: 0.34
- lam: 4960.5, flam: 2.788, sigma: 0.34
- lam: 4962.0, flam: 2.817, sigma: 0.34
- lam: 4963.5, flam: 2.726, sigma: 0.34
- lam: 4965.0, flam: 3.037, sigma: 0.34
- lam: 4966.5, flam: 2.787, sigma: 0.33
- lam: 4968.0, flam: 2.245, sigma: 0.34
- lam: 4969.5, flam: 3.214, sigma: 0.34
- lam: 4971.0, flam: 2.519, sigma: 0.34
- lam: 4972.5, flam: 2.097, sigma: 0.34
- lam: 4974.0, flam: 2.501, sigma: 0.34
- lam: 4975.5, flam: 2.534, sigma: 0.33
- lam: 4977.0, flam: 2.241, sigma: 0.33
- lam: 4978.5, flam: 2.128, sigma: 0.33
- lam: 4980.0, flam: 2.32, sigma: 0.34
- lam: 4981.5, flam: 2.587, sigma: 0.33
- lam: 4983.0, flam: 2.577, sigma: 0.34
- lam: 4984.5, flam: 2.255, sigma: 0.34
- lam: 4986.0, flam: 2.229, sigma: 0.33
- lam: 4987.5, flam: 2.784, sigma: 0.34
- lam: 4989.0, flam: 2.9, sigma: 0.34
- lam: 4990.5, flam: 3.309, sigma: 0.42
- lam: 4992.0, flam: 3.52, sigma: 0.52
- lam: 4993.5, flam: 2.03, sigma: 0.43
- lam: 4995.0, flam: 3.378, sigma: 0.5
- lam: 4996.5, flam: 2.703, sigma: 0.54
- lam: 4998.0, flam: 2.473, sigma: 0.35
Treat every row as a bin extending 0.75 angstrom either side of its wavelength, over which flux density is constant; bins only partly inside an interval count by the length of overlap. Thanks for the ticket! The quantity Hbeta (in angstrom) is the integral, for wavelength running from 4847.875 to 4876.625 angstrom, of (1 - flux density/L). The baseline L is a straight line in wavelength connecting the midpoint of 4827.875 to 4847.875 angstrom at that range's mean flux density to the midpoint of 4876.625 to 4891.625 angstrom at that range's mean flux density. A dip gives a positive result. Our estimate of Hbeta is 0.9 angstrom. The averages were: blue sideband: 2.54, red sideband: 2.42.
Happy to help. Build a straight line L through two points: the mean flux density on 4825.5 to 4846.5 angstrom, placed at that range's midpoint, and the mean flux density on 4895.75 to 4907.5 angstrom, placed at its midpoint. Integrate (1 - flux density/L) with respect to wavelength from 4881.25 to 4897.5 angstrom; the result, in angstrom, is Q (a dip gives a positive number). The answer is 2.7 angstrom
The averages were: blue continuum 2.57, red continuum 2.95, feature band 2.4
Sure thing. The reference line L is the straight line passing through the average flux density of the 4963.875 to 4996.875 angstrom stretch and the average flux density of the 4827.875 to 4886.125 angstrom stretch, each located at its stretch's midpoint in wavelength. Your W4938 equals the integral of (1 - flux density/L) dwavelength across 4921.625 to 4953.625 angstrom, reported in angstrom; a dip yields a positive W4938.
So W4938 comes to -1.1 angstrom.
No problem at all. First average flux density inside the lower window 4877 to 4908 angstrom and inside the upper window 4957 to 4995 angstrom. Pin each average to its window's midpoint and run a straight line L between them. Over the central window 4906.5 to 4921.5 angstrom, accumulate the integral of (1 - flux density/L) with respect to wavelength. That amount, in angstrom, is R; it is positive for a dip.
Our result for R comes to 0.8 angstrom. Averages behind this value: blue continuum 2.62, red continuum 2.65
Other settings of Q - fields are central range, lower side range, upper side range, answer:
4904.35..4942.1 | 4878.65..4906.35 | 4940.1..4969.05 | 2.0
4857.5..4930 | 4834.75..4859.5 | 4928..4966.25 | 1.8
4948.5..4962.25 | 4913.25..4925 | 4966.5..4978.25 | -1.2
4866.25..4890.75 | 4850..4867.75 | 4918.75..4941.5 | -0.7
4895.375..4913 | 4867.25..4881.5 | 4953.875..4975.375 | -1.0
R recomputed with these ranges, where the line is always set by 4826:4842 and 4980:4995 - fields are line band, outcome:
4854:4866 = 1.4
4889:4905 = -0.5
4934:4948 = -0.2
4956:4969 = -0.5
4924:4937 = 0.5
